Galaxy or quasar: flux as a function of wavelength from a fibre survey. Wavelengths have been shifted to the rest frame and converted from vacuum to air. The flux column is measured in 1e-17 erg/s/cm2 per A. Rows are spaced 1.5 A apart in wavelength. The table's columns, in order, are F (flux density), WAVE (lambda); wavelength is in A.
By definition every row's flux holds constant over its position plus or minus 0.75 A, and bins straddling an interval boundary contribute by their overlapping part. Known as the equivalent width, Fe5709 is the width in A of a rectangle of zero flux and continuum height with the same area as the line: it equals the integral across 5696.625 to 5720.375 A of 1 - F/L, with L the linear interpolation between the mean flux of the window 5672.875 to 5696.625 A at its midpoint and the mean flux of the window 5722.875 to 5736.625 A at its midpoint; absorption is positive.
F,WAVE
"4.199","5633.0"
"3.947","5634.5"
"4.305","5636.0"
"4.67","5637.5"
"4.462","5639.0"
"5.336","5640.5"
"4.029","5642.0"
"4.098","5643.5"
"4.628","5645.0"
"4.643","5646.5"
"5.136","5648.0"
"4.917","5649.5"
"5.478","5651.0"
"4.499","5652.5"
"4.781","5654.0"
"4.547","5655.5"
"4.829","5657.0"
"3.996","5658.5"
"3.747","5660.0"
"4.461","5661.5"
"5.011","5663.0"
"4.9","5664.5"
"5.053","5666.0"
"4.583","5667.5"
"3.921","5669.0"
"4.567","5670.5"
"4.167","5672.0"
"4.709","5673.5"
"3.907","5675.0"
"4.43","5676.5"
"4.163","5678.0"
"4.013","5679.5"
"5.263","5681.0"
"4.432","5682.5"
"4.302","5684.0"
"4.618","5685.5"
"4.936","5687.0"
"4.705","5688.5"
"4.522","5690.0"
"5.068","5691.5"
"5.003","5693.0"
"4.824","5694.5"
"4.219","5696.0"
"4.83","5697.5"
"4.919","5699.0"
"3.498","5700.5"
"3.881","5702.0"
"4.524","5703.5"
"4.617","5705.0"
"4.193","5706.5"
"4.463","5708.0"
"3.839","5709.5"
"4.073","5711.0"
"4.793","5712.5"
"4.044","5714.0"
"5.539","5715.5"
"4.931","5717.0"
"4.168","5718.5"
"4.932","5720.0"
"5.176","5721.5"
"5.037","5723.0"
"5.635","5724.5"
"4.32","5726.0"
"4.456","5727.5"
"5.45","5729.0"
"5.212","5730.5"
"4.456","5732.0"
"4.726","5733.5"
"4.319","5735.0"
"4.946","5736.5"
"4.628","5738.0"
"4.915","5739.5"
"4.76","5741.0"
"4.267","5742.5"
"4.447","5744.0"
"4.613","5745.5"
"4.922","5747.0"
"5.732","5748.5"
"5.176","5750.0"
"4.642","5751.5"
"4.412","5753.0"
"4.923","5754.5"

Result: 1.4 A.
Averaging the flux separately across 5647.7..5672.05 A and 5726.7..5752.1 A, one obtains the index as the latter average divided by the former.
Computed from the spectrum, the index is 1.04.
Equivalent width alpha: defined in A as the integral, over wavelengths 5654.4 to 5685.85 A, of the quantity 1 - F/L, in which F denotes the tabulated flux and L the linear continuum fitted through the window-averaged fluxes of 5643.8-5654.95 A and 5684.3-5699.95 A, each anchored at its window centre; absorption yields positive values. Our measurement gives 2.1 A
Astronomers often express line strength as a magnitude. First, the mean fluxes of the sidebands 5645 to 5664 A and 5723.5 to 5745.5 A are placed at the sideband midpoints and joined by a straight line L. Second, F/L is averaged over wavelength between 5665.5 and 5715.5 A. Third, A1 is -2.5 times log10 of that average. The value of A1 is 0.06 mag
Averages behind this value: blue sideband 4.67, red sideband 4.75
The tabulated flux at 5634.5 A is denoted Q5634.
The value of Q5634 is 3.947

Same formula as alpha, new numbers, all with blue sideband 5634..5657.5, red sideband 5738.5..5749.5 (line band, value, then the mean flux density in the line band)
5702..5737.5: 0.75 A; 4.67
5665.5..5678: 0.81 A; 4.39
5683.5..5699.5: 0.00 A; 4.73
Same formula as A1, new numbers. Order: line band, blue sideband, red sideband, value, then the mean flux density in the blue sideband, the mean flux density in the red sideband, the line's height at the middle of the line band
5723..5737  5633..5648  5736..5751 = -0.01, 4.48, 4.84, 4.79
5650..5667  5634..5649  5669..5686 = -0.05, 4.54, 4.39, 4.47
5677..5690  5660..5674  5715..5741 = 0.02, 4.55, 4.86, 4.63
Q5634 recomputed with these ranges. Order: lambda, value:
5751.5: 4.642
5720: 4.932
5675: 3.907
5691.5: 5.068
